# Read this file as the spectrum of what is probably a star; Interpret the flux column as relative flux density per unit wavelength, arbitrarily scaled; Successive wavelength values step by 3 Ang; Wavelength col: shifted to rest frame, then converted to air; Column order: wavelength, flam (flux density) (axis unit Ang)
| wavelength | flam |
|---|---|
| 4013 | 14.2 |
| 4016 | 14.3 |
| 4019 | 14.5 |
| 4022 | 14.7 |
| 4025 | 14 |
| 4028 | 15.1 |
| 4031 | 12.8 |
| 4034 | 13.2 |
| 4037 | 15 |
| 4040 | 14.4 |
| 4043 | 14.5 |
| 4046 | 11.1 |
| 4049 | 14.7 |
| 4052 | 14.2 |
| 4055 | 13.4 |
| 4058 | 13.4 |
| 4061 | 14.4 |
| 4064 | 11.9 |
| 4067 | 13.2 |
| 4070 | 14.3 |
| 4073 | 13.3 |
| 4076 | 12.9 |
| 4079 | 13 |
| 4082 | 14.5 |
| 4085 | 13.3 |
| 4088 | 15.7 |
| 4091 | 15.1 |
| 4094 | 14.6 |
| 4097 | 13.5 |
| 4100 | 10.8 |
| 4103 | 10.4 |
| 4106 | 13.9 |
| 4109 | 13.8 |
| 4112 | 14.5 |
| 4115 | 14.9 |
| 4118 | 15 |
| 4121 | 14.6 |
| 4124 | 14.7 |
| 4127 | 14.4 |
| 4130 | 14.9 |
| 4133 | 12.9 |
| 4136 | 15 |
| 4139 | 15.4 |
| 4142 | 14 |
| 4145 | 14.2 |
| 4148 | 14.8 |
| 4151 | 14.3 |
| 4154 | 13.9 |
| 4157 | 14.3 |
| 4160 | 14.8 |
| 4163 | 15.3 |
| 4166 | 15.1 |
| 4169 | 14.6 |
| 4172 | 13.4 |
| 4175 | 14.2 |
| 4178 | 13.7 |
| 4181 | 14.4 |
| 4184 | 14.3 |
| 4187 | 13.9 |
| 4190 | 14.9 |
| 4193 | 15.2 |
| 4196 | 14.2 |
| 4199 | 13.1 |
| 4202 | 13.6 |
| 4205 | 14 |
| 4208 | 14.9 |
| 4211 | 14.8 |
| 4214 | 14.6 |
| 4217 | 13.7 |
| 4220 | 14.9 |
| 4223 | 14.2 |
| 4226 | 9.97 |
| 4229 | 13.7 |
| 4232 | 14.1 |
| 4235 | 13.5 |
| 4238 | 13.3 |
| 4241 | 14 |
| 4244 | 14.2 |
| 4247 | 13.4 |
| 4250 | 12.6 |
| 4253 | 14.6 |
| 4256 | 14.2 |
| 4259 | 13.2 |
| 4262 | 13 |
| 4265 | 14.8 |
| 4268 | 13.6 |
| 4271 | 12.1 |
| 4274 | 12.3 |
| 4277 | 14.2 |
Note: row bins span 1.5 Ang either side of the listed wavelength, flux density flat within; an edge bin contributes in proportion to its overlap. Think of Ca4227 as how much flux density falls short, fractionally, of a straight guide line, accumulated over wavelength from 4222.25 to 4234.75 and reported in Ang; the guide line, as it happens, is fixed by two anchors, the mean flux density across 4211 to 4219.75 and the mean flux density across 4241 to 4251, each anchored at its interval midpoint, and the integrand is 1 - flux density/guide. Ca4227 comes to 0.9 Ang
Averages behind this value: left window 14.4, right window 13.5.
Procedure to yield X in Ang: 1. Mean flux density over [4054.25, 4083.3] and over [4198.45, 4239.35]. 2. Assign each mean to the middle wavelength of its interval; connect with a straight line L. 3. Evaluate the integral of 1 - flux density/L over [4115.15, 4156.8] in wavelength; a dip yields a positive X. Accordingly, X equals -2.78 Ang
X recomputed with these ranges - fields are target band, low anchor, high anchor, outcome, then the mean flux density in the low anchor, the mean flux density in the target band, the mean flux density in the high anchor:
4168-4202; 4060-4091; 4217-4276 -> -1.5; 13.7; 14.1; 13.5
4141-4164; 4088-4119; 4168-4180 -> -0.9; 13.7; 14.4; 14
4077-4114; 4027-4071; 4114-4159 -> 1.3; 13.7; 13.6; 14.5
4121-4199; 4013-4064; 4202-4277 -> -3.6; 13.9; 14.4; 13.7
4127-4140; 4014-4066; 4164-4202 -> -0.4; 13.9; 14.5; 14.2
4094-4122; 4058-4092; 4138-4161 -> 1.0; 13.7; 13.5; 14.4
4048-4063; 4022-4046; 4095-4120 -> -0.1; 14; 13.9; 13.4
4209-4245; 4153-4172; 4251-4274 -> 0.4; 14.6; 13.8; 13.5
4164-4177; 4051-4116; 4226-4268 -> -0.7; 13.6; 14.3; 13.6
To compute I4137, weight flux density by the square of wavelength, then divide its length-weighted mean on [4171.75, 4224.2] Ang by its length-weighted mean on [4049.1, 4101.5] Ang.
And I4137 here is 1.11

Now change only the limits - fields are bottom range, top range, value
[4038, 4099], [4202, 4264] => 1.08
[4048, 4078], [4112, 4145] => 1.11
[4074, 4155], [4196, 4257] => 1.04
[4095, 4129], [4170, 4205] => 1.06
